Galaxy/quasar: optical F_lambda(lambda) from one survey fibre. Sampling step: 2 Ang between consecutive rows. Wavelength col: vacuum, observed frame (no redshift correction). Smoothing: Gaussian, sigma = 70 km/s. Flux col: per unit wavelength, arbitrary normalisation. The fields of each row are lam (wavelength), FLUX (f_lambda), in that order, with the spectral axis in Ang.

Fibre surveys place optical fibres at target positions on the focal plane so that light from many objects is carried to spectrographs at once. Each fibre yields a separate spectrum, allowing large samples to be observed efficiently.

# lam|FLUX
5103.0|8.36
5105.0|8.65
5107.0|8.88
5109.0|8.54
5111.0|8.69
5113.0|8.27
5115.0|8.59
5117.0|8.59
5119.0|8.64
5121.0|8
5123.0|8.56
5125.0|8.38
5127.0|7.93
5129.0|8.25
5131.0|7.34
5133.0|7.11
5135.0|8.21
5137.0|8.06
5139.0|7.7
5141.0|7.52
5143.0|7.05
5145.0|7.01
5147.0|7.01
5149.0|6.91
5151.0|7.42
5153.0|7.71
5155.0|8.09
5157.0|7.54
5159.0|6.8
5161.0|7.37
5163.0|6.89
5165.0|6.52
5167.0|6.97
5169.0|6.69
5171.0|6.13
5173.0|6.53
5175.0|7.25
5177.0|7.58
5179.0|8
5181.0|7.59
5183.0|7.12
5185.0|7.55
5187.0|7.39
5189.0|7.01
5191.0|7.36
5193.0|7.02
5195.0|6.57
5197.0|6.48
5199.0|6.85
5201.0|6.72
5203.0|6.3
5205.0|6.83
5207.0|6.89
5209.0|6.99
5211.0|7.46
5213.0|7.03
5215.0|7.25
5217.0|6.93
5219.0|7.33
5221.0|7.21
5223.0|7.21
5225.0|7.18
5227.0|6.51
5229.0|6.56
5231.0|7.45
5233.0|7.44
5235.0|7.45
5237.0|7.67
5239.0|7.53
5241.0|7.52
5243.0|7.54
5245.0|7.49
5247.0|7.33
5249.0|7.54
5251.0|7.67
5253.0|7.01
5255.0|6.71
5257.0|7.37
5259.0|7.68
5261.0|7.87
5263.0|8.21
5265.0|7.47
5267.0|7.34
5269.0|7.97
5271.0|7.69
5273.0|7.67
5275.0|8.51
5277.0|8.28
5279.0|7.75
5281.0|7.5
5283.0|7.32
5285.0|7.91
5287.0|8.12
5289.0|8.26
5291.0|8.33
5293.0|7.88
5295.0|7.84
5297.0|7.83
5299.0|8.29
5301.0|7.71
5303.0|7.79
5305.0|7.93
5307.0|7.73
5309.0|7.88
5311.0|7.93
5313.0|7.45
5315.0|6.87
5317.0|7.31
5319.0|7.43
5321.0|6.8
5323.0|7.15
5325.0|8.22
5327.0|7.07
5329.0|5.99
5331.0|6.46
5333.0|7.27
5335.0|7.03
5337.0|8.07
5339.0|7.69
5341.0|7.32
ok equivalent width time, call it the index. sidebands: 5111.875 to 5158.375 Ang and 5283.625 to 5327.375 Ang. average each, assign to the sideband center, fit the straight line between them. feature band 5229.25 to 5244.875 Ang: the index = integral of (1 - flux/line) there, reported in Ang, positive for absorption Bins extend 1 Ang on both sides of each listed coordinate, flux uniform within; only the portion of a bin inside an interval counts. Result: 0.6 Ang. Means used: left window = 7.82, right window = 7.72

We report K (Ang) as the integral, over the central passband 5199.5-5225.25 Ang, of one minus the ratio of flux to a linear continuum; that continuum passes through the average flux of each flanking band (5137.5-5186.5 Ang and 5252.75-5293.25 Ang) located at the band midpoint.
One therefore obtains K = 1.55 Ang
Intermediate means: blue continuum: 7.22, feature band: 7.02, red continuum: 7.77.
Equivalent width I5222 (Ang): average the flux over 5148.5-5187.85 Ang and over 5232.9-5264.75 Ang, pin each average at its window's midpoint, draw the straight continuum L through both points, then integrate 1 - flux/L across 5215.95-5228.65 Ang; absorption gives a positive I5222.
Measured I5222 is 0.6 Ang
